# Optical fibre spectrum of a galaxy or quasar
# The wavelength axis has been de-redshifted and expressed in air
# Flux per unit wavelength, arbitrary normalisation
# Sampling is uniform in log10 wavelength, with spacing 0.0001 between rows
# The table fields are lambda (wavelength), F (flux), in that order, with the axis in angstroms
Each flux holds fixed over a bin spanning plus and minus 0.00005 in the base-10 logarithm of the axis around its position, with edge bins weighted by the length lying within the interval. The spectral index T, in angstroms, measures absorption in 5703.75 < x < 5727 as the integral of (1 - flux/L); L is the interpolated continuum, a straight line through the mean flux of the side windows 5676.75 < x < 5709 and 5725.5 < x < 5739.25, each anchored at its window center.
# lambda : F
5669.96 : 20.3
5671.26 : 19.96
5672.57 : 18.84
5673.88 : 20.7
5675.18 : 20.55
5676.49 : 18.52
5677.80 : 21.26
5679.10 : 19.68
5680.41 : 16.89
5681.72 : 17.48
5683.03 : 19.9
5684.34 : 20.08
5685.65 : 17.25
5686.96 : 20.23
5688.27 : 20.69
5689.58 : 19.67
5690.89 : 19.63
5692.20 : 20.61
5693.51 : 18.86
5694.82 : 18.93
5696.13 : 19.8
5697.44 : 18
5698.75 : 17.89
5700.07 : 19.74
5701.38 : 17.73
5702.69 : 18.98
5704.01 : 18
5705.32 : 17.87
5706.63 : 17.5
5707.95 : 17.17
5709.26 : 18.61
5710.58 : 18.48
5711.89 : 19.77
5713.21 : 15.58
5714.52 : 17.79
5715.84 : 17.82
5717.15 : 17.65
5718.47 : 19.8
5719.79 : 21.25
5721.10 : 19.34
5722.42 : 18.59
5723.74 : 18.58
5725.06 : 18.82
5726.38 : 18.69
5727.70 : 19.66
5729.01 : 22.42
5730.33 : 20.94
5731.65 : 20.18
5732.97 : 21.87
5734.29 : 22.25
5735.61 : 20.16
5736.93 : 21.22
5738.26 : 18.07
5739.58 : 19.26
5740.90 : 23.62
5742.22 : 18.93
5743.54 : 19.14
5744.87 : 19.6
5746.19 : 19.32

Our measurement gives 1.64 angstroms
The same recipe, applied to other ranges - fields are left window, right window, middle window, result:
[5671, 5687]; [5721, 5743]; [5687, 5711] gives 1.0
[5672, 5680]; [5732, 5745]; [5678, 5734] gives 3.0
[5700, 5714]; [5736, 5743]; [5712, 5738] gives -0.4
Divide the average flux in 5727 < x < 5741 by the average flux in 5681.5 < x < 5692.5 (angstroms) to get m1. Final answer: 1.06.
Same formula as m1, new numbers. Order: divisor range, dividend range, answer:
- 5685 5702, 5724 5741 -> 1.06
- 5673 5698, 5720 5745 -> 1.04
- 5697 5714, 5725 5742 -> 1.14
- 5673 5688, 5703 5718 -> 0.92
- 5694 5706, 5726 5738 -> 1.12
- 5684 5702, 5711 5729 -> 0.98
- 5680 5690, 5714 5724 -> 0.99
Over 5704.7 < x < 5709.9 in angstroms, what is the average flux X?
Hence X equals 17.8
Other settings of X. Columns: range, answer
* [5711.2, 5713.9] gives 17.7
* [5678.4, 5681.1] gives 18.4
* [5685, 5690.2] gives 19.5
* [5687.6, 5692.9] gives 20.1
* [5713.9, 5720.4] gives 18.8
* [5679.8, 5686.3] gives 18.3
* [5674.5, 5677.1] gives 19.6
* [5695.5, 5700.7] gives 18.8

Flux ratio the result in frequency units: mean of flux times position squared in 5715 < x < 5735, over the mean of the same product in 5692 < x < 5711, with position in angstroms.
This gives 1.1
